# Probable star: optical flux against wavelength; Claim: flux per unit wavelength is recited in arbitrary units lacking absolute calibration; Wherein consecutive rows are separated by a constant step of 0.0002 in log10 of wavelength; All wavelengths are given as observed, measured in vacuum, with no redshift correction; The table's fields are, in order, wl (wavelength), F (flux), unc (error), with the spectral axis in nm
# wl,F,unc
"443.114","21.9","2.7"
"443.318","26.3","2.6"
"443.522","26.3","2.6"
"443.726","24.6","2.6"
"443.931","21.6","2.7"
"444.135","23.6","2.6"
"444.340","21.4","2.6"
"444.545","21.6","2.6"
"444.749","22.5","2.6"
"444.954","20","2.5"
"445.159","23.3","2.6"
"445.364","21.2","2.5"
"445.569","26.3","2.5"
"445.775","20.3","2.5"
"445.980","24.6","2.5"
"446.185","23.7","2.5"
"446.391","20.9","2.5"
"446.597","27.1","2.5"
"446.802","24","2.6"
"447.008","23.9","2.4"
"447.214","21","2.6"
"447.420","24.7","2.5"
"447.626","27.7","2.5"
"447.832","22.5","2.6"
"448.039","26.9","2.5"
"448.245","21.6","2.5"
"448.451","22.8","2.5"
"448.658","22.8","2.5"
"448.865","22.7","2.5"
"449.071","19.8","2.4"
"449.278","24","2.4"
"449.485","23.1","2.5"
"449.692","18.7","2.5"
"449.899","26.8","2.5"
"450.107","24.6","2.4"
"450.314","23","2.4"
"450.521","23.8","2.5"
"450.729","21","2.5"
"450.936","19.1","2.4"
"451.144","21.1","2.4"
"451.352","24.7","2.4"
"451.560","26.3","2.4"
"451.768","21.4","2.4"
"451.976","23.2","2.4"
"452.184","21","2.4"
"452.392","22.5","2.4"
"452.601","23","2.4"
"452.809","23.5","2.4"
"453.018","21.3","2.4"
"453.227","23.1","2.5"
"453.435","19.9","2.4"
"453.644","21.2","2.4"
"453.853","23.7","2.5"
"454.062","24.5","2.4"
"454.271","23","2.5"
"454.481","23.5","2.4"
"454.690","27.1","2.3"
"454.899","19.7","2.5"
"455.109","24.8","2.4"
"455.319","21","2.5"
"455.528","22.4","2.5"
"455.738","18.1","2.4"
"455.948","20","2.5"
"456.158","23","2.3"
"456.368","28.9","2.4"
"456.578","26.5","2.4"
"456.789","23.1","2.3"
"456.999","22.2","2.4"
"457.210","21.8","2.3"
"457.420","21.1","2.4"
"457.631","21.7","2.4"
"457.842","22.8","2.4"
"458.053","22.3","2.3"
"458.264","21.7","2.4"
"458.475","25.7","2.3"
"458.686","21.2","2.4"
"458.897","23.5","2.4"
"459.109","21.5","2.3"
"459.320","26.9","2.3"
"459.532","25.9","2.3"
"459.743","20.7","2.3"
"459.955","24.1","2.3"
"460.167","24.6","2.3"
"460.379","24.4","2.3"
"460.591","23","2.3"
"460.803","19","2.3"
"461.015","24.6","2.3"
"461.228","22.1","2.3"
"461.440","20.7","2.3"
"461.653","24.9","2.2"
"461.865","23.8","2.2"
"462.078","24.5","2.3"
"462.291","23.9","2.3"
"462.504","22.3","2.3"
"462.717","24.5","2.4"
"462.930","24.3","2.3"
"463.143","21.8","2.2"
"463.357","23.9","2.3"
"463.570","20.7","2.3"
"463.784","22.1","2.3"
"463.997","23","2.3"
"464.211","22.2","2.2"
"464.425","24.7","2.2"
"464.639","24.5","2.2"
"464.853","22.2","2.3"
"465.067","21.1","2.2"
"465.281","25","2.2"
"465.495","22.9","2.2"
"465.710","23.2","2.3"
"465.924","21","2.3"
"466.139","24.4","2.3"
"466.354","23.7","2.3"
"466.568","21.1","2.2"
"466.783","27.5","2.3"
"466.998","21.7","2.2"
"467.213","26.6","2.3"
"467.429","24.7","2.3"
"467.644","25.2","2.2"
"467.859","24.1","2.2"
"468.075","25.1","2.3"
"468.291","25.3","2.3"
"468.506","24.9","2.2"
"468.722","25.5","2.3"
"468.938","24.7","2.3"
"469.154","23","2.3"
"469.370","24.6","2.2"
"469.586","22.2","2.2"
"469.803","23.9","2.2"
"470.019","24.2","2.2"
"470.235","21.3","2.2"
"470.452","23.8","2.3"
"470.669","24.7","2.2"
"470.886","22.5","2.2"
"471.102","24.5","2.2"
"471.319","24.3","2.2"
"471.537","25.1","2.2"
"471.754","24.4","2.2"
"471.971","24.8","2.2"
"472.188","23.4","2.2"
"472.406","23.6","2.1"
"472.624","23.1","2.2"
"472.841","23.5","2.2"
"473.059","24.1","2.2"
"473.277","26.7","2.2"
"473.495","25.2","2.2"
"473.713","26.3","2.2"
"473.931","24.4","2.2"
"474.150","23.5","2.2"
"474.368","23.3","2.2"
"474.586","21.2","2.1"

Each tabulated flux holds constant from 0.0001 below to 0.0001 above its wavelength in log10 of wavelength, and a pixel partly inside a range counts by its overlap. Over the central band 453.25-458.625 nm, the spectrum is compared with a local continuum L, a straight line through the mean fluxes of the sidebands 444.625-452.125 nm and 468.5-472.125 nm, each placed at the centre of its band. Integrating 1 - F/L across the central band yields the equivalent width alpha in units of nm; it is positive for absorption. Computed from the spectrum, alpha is 0.14 nm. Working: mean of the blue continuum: 23.1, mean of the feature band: 22.8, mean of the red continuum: 24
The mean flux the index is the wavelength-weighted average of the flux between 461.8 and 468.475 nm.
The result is 23.6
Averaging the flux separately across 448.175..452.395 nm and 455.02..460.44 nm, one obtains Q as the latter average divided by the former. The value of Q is 1.02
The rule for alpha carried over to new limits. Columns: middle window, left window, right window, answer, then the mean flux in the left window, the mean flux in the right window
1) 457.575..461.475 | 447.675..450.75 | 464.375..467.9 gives 0.074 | 23.1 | 23.7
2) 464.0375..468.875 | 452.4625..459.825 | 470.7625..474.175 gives -0.024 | 22.9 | 24.4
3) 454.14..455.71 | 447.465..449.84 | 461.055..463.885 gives 0.015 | 23.1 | 23.1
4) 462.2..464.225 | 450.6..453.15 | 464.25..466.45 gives 0.018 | 22.4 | 23.2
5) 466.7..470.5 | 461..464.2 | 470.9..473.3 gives -0.093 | 23.1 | 24.2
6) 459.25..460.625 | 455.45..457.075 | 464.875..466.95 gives -0.066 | 23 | 23.2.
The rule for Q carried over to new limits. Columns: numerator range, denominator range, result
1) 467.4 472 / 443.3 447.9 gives 1.03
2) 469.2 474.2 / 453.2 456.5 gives 1.06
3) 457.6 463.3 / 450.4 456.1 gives 1.04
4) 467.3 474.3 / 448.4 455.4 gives 1.07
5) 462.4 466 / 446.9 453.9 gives 1.00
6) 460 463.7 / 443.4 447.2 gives 1.00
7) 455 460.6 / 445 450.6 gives 0.99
